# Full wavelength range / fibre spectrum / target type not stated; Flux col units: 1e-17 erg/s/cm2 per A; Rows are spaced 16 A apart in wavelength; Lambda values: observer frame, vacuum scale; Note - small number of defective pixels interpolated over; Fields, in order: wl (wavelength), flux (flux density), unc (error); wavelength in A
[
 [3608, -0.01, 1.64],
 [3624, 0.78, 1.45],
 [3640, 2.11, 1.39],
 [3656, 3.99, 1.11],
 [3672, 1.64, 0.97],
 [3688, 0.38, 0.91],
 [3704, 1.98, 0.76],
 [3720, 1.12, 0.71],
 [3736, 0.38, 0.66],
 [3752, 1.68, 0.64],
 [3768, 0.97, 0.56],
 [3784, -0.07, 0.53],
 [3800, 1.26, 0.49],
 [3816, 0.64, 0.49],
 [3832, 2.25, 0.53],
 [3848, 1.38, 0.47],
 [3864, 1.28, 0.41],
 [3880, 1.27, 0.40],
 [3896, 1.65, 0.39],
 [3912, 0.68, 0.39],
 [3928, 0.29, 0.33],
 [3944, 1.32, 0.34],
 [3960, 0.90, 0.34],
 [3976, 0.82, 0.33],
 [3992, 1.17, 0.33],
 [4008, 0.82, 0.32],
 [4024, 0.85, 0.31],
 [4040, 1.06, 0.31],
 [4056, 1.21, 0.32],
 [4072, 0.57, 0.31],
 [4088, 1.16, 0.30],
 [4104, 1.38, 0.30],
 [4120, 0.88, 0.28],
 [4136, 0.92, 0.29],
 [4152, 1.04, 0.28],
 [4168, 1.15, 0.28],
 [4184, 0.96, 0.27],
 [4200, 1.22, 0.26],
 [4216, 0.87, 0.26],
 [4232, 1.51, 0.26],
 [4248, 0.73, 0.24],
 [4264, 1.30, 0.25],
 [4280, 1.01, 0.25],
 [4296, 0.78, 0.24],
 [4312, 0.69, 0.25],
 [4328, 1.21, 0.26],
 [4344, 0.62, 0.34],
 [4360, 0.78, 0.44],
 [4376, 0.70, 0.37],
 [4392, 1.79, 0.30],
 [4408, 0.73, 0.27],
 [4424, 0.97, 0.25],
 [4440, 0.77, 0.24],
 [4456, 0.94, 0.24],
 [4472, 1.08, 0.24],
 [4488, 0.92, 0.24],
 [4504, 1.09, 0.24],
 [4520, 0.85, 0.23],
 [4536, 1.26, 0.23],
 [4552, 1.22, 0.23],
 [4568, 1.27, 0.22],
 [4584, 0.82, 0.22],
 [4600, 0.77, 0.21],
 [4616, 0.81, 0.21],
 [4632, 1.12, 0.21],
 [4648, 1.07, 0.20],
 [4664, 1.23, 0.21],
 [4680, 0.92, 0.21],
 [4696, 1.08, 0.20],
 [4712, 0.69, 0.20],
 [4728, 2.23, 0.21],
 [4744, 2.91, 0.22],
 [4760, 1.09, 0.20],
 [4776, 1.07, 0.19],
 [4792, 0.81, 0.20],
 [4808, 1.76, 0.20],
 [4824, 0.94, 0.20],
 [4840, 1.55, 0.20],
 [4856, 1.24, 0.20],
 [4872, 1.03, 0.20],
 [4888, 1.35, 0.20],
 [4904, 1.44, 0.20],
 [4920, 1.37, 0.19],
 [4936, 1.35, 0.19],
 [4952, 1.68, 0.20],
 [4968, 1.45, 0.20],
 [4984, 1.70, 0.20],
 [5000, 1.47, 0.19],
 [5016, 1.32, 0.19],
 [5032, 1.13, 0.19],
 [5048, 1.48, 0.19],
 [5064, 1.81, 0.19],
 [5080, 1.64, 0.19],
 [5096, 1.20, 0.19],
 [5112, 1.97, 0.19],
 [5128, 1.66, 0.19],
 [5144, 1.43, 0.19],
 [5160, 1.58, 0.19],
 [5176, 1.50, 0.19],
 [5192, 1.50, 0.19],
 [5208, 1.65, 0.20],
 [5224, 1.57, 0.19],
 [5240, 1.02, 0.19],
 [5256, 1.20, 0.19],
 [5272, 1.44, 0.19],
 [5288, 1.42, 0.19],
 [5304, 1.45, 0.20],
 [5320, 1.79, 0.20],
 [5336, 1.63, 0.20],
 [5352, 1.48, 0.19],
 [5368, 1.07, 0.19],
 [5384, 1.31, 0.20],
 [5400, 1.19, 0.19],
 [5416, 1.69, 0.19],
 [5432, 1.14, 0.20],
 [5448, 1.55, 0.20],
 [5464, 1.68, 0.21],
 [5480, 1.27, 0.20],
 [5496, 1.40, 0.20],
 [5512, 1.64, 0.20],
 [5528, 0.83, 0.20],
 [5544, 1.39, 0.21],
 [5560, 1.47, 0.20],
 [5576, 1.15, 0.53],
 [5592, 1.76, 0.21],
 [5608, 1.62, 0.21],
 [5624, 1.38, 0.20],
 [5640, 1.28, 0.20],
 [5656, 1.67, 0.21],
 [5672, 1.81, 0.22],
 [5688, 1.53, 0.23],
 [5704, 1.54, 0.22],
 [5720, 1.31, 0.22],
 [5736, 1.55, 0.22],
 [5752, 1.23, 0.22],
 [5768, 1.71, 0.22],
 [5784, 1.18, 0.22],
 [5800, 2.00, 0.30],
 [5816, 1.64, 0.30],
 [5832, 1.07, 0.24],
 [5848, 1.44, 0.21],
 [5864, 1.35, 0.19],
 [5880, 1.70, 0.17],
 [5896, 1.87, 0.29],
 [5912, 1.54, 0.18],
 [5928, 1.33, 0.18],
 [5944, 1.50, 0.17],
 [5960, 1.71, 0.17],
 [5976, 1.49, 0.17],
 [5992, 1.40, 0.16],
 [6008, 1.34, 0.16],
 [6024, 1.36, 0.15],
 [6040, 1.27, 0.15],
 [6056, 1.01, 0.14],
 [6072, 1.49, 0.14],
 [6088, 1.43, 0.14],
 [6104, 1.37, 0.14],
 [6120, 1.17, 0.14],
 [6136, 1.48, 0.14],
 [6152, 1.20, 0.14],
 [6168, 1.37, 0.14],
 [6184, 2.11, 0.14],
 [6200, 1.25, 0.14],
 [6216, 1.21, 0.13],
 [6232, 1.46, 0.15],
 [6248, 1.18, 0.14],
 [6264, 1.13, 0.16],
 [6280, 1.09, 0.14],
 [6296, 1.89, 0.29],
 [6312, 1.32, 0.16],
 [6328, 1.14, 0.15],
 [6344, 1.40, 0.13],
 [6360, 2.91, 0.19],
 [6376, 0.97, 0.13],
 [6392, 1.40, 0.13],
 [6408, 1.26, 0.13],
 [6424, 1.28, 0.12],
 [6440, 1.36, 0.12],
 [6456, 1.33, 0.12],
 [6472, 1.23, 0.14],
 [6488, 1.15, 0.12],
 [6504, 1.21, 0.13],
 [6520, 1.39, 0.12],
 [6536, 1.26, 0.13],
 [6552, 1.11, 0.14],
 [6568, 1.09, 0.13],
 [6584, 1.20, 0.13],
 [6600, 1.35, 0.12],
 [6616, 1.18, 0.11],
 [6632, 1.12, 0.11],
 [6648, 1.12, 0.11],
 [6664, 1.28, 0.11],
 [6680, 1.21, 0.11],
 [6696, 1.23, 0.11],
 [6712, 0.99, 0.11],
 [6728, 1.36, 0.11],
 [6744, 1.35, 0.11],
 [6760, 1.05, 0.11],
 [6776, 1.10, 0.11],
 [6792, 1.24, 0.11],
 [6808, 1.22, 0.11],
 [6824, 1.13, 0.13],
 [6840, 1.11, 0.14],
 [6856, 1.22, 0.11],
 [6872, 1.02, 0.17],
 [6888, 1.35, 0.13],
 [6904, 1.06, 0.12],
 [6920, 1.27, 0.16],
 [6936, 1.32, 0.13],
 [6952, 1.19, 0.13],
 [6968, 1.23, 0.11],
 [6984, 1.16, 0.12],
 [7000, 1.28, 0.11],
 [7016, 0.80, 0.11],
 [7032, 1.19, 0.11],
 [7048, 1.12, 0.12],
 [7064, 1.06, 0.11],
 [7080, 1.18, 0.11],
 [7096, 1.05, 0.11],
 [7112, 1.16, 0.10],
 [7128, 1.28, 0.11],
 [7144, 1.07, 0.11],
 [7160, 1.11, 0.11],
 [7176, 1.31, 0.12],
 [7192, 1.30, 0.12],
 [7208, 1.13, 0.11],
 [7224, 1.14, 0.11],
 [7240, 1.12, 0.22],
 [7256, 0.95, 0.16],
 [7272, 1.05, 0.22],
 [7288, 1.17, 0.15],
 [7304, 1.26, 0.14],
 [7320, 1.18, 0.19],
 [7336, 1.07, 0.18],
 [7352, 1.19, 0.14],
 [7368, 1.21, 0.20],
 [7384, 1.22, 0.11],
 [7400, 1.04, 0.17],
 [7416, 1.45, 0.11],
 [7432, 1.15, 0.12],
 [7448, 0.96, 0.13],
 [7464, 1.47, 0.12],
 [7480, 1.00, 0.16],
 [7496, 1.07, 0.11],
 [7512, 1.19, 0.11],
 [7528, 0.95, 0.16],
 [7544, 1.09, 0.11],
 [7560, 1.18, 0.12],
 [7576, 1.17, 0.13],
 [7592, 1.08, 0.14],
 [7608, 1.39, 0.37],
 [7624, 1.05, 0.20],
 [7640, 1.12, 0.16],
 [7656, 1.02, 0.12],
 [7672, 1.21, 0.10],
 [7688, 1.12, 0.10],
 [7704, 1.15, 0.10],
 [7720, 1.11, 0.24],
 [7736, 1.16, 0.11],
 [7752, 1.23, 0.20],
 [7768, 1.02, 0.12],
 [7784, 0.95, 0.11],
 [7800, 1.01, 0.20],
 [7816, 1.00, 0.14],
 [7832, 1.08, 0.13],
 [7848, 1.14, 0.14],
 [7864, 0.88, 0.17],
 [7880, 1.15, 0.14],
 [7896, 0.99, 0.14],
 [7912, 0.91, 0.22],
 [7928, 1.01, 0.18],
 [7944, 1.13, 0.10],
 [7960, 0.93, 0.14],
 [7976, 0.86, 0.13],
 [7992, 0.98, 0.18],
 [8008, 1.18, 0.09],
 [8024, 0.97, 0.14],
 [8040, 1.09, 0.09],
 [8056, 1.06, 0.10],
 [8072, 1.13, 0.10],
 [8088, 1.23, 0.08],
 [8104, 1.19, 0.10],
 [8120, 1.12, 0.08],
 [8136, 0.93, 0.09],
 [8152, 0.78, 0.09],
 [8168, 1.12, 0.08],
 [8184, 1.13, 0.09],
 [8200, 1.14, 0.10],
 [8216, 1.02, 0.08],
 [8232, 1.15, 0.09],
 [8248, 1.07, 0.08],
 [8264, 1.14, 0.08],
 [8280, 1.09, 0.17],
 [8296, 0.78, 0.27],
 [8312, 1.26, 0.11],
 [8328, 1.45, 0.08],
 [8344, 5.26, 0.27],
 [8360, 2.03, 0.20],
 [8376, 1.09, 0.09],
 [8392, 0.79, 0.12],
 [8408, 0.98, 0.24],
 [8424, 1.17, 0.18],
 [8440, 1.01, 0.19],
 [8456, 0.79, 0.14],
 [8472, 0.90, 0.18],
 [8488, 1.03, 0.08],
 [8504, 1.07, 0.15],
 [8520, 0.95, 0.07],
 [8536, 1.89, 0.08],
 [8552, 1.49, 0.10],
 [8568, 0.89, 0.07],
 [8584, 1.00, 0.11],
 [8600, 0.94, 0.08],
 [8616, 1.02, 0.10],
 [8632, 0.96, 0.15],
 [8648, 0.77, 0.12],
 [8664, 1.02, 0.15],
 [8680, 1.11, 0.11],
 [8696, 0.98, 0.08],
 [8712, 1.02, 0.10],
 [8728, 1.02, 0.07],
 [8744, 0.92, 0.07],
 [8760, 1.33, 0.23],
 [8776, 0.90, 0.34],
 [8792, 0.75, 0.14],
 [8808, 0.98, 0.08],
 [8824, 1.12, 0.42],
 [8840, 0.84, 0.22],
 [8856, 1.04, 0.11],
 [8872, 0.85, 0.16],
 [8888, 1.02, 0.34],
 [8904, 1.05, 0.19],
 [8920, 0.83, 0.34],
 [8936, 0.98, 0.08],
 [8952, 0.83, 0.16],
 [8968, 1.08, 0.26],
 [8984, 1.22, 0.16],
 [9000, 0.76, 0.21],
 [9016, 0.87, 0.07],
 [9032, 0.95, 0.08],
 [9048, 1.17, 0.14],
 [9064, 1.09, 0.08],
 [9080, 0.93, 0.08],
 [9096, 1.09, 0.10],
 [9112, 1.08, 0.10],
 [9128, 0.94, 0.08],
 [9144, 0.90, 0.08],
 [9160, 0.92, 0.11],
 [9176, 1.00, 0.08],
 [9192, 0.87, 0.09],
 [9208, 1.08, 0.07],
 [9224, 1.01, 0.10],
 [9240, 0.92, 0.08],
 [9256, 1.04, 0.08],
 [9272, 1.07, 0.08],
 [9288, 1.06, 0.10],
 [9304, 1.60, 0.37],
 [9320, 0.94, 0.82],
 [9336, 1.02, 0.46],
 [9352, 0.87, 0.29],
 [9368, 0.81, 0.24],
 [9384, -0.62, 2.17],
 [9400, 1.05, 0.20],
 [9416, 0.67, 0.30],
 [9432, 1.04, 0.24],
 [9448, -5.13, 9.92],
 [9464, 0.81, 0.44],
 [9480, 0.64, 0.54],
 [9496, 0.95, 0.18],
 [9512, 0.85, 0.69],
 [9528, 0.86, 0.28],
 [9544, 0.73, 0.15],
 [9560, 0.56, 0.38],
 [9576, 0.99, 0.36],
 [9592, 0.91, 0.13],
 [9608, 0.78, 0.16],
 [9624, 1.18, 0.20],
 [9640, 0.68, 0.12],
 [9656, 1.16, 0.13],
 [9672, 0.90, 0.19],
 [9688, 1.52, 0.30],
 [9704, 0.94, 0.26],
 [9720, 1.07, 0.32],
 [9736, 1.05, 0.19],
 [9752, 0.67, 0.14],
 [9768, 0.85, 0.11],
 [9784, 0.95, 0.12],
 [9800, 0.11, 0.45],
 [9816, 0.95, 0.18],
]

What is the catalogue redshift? 0.27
